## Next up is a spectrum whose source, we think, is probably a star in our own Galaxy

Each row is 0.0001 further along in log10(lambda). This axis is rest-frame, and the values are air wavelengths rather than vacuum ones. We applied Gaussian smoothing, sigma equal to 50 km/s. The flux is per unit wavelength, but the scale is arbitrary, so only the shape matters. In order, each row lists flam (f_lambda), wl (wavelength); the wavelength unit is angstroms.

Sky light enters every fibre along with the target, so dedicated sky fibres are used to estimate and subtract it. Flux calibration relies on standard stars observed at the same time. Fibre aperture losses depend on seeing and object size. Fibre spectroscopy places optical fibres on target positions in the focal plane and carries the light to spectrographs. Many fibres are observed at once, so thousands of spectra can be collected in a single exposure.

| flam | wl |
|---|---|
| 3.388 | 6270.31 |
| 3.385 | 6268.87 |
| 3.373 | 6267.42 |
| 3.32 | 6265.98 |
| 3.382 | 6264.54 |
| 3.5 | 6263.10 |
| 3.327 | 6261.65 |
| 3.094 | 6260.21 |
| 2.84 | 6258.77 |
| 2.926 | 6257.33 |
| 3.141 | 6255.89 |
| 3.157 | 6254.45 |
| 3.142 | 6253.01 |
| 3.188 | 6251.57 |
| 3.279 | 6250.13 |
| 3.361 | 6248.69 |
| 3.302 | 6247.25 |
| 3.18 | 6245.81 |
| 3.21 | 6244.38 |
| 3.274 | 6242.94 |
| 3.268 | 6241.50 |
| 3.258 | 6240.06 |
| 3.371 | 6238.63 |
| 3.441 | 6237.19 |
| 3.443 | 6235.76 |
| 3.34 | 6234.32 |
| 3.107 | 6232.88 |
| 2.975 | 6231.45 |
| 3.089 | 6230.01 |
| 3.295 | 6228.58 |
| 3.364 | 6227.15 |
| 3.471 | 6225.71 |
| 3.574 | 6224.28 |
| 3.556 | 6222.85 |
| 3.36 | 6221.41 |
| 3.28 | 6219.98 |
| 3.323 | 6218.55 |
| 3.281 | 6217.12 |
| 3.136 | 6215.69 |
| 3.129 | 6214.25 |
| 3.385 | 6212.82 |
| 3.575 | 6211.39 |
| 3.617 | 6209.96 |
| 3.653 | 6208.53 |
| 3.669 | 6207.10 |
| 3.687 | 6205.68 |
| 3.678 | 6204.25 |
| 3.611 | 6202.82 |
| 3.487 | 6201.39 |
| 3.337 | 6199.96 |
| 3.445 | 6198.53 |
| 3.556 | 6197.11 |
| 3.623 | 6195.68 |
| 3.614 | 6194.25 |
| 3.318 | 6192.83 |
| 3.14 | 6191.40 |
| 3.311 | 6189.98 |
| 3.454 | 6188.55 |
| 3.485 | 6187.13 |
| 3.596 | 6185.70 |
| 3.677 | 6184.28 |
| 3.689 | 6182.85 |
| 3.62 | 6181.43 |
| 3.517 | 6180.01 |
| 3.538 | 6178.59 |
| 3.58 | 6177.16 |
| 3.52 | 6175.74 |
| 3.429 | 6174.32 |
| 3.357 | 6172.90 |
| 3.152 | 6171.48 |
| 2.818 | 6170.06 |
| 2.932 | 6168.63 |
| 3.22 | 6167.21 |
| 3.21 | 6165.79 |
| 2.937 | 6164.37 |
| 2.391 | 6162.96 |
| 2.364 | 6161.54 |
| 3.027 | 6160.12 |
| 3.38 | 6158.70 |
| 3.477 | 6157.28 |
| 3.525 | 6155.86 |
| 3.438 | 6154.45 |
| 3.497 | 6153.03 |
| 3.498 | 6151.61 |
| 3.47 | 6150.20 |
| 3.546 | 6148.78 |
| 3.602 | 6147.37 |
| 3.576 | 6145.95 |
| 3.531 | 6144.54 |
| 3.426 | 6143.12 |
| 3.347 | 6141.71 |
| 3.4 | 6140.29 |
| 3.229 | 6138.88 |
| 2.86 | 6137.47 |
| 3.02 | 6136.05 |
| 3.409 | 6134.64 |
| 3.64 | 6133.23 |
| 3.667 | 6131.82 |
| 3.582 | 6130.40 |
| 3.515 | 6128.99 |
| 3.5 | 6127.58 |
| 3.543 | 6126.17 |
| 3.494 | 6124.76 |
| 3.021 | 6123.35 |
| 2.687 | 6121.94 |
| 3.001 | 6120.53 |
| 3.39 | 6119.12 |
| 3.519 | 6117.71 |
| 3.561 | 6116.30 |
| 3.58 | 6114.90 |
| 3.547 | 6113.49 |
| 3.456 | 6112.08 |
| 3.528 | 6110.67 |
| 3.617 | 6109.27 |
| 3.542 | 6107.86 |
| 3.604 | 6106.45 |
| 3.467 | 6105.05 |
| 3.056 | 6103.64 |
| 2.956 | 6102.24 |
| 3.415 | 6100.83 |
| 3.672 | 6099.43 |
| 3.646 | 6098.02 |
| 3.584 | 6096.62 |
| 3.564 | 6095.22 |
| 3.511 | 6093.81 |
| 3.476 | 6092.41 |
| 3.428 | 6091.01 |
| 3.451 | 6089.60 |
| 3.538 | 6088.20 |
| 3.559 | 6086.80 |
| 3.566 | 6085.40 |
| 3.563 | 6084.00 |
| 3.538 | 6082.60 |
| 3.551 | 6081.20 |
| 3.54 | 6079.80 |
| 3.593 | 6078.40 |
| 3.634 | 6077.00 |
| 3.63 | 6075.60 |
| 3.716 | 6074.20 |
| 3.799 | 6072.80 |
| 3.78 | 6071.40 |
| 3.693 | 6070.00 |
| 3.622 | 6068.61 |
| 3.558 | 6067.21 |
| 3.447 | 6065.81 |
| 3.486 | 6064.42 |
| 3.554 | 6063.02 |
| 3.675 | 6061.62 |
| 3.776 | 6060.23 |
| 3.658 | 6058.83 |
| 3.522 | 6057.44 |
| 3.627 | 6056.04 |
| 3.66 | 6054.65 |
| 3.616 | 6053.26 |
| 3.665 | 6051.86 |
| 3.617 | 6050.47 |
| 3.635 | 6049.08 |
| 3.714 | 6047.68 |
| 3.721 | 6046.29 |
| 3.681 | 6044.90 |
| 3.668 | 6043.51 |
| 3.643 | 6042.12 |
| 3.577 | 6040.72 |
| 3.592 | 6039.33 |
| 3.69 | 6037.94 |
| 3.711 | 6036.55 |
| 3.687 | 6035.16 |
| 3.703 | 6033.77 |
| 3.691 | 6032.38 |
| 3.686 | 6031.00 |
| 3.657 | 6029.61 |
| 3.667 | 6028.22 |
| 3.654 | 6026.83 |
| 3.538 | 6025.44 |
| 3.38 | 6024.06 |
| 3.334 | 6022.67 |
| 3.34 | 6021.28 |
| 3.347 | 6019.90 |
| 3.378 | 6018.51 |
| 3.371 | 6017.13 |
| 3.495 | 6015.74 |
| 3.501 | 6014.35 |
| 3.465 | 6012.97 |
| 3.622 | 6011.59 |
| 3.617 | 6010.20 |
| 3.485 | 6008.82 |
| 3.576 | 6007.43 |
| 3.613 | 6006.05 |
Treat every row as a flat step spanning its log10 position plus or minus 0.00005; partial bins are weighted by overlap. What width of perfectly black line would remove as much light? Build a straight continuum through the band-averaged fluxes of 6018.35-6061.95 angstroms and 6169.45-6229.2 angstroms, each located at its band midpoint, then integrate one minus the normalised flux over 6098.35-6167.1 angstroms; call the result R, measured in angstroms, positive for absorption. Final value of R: 3.3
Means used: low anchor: 3.61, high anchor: 3.45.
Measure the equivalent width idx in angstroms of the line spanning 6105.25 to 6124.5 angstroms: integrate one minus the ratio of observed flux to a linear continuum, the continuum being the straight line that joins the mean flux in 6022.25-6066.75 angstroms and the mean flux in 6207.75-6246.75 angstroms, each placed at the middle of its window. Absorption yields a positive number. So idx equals 0.7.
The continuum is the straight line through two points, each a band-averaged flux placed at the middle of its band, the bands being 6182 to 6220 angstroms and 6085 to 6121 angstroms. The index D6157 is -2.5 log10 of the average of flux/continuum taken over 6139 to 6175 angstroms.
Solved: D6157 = 0.07 mag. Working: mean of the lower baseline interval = 3.47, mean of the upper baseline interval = 3.48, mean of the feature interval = 3.26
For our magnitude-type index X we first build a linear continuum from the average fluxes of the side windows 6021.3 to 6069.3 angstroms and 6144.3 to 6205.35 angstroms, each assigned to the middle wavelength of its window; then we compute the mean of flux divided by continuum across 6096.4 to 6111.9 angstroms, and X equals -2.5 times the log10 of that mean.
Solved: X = 0.02 mag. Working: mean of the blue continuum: 3.62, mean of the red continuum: 3.38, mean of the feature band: 3.46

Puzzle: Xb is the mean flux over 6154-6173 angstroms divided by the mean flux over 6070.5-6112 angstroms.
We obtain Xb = 0.87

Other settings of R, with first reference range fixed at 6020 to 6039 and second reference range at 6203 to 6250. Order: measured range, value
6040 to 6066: -0.5 angstroms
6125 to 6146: 0.3 angstroms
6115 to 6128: 0.7 angstroms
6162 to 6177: 1.4 angstroms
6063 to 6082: -0.4 angstroms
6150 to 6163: 0.8 angstroms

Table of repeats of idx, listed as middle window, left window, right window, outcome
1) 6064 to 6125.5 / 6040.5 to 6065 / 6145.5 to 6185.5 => 0.56 angstroms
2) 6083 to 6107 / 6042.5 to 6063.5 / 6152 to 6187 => 0.34 angstroms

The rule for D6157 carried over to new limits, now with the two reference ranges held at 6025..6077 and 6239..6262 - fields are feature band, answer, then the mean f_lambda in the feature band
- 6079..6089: 0.006 mag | 3.55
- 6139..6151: -0.014 mag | 3.48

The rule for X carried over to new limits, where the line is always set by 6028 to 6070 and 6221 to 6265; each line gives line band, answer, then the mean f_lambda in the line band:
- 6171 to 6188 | -0.042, 3.52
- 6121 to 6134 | 0.028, 3.4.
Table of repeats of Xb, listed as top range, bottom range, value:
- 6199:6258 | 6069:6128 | 0.96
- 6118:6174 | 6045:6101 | 0.91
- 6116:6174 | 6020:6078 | 0.91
